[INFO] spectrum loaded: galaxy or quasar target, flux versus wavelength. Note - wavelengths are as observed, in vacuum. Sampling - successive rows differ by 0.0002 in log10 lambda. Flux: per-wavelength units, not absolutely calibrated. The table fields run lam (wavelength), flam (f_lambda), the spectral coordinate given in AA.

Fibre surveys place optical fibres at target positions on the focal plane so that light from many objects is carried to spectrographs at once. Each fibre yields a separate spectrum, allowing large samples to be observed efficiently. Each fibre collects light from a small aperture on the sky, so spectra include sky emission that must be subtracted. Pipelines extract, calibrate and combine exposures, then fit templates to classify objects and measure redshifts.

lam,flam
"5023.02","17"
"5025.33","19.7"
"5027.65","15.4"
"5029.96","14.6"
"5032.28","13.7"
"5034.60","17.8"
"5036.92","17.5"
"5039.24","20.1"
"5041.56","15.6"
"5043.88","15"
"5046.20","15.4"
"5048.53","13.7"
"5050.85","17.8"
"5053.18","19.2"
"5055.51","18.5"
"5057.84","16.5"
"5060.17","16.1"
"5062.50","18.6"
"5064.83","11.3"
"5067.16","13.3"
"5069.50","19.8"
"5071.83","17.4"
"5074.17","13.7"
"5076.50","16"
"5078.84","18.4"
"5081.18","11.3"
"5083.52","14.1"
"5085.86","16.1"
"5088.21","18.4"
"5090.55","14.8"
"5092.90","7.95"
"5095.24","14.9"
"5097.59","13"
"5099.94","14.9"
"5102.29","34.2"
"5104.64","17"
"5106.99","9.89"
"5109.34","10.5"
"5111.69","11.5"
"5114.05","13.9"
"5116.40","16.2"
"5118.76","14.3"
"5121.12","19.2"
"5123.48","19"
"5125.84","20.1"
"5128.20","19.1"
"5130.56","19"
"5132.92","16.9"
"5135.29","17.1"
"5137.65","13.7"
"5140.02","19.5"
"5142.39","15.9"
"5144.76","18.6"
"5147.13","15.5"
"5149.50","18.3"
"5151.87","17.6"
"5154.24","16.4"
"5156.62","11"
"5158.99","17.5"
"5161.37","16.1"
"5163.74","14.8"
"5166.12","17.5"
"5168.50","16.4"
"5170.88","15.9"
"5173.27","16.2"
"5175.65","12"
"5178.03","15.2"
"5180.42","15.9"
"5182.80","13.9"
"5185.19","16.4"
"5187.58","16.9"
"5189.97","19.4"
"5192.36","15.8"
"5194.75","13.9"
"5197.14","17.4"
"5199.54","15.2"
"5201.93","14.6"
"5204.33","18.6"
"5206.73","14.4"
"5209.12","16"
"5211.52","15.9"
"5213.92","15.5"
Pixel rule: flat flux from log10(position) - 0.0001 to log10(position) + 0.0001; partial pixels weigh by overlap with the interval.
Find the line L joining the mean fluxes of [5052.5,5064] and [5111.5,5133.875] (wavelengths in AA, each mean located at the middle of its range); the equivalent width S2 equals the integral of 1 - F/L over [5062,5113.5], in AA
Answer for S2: 6.2 AA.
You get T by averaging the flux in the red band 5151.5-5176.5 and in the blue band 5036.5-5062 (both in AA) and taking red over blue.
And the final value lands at 0.92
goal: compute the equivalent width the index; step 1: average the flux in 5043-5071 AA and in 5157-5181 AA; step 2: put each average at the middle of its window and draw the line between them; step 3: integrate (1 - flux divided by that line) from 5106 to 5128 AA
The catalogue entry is 1.00 AA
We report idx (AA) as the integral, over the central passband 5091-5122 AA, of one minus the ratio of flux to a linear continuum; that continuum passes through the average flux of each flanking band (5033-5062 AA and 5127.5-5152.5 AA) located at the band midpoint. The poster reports 3.7 AA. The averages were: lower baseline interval 16.9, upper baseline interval 17.3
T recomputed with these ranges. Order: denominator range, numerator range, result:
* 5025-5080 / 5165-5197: 0.97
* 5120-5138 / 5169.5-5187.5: 0.83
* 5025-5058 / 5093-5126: 0.96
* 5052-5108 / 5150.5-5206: 0.99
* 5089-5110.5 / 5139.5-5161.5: 1.08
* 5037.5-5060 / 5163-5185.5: 0.91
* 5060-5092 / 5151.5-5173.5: 1.02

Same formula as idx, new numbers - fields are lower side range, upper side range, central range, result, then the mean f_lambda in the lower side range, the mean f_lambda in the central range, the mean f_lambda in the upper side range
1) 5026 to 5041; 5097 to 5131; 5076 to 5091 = 1.0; 16.6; 15.6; 16.8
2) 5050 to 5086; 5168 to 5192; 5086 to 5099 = 1.6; 16.1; 14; 15.8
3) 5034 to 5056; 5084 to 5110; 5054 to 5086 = 1.1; 17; 15.8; 15.7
